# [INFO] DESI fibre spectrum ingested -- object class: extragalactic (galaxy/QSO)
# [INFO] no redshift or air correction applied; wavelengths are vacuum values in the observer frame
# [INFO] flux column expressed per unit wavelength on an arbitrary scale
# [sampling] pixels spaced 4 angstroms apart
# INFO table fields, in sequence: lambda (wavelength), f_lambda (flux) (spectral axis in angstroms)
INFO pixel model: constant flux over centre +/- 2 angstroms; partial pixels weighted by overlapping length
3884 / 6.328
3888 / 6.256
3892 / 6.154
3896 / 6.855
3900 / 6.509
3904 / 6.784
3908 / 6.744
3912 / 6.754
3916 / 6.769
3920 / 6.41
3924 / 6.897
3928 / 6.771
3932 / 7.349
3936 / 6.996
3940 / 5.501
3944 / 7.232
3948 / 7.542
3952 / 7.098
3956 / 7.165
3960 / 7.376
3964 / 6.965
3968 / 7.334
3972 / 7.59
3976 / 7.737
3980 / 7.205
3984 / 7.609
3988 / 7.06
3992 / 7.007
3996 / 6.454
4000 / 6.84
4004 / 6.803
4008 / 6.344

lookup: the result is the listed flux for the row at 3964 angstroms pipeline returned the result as 6.965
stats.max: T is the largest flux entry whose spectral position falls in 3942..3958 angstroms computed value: 7.542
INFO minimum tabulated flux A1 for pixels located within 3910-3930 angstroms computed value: 6.41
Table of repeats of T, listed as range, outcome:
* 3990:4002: 7.007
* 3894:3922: 6.855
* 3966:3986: 7.737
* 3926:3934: 7.349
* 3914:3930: 6.897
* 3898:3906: 6.784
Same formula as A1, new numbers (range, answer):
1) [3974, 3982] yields 7.205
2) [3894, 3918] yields 6.509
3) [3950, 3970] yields 6.965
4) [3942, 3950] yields 7.232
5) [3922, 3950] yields 5.501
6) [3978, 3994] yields 7.007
